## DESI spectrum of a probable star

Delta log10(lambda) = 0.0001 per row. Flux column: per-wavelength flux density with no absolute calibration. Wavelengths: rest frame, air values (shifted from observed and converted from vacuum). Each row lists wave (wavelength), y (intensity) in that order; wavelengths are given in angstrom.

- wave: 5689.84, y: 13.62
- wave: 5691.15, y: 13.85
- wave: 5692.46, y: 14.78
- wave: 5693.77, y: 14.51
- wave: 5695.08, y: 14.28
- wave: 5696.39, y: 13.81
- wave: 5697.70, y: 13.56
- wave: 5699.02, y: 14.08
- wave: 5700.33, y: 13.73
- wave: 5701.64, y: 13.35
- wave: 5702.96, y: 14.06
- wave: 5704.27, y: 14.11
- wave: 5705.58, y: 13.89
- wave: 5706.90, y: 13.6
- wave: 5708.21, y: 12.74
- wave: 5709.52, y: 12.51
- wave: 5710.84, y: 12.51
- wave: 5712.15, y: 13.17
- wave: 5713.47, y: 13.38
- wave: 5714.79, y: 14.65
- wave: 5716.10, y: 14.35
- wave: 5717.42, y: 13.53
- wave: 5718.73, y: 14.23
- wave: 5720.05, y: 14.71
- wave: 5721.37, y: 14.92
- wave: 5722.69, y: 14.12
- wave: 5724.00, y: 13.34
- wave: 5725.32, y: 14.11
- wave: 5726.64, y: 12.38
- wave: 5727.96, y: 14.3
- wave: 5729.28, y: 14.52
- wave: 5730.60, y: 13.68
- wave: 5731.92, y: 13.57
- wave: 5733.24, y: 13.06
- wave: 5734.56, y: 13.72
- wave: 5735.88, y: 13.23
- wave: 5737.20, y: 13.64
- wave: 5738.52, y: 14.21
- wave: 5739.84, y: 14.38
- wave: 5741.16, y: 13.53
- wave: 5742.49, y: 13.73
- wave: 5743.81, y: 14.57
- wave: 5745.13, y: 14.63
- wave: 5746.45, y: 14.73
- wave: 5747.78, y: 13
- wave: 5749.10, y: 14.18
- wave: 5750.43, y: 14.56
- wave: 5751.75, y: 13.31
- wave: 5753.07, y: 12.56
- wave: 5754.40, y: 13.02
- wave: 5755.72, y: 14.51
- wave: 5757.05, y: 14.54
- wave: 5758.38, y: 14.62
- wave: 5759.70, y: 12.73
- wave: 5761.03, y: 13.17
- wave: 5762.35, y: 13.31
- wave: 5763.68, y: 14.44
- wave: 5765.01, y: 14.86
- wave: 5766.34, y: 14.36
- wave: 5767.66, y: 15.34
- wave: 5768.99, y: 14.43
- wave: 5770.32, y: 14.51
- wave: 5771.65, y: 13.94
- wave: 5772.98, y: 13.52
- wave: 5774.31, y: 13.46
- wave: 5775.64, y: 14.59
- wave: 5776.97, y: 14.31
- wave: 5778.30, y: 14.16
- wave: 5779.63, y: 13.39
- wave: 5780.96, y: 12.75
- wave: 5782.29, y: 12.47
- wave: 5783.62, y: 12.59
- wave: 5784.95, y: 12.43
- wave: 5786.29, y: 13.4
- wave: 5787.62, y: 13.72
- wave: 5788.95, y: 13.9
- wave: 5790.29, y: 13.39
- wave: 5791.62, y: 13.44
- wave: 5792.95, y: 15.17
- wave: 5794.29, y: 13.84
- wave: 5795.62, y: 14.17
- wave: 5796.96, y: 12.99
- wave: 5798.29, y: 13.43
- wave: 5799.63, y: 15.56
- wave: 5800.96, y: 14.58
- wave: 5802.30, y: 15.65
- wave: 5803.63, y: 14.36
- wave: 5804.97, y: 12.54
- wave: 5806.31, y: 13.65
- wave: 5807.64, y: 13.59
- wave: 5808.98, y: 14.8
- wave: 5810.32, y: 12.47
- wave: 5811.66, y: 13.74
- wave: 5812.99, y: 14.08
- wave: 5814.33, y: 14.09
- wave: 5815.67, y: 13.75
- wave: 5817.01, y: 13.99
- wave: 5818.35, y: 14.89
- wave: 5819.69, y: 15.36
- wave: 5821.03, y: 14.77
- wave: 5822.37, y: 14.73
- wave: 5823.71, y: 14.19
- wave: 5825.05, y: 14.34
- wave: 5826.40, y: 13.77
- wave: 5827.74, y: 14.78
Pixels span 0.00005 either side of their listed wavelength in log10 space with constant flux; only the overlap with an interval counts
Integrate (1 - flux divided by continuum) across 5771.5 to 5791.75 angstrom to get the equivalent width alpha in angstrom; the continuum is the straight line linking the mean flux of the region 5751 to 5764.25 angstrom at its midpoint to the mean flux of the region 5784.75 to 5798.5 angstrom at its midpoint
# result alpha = 0.30 angstrom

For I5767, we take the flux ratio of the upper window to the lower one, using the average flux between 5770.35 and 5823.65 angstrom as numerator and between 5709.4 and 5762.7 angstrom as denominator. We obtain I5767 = 1.01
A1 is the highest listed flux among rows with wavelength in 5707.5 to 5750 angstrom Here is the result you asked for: 14.92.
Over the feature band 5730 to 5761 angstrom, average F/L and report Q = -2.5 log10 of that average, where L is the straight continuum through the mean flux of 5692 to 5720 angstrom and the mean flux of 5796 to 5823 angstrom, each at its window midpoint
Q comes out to 0.01 mag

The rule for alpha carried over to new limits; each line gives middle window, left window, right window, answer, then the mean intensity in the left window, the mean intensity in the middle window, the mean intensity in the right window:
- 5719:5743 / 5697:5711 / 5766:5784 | -0.38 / 13.5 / 13.8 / 13.9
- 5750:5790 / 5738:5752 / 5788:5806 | 0.92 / 14.1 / 13.8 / 14.1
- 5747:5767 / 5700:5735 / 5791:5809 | 0.12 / 13.7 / 13.8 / 14.1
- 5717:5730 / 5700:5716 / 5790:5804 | -0.37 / 13.5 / 14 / 14.3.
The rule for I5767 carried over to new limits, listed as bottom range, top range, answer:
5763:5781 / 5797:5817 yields 0.99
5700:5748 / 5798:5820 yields 1.03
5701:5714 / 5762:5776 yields 1.07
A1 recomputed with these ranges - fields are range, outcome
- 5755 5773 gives 15.34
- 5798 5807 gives 15.65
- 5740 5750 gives 14.73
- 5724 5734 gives 14.52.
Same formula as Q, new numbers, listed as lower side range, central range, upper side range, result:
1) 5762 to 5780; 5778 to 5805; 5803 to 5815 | 0.02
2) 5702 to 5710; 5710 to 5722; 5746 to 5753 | -0.03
